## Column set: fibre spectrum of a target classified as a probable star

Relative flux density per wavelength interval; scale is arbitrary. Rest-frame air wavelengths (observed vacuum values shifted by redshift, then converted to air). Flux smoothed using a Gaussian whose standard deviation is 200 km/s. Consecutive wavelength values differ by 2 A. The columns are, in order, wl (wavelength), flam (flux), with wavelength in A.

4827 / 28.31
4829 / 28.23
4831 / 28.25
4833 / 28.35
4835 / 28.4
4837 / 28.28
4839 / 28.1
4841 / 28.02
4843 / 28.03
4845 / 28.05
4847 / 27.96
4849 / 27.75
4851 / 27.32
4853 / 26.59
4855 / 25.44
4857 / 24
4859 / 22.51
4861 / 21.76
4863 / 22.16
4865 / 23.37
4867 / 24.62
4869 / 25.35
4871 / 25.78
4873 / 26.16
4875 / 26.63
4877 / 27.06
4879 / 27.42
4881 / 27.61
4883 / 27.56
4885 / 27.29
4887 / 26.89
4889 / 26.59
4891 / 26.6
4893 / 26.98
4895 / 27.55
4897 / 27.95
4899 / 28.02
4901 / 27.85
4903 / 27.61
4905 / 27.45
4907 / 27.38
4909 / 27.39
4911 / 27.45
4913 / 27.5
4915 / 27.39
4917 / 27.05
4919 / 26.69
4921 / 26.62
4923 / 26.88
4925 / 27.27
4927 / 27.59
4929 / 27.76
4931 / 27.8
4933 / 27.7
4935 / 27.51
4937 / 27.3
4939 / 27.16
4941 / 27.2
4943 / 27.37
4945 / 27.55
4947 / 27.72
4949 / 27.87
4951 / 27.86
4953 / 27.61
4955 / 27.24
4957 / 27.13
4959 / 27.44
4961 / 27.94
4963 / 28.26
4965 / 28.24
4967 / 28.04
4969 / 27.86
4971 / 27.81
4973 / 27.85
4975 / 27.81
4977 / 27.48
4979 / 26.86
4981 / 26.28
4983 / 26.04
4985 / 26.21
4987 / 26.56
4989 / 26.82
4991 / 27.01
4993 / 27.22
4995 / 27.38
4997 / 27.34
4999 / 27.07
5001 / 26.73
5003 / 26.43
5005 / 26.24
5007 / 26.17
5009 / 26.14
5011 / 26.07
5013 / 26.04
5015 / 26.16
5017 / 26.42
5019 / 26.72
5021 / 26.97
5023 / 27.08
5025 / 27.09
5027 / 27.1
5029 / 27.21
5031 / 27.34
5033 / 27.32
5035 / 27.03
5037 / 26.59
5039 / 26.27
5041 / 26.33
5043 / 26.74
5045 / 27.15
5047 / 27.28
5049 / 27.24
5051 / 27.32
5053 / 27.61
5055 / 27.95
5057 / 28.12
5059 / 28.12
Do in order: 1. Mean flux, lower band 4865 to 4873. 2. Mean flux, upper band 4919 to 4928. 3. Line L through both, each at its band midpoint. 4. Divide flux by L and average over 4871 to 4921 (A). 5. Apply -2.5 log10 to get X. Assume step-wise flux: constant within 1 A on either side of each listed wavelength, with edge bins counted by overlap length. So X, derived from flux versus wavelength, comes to -0.05 mag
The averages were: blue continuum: 25.1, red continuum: 27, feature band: 27.2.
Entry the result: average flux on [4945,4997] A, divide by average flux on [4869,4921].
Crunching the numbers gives 1.01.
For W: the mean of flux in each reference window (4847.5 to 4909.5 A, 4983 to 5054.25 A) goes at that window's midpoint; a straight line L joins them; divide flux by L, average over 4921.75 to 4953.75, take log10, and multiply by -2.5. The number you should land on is -0.04 mag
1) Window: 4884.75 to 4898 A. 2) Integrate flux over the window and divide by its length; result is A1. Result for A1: 27.1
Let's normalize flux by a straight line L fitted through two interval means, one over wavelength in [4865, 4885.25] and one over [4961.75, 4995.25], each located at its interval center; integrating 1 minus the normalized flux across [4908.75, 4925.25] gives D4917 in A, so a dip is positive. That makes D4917 -0.24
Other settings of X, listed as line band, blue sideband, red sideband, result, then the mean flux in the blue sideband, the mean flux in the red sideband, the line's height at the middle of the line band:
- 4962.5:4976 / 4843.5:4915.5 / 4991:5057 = -0.049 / 26.5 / 26.9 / 26.7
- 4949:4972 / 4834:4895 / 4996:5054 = -0.046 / 26.4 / 26.8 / 26.6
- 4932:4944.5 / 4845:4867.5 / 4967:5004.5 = -0.043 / 25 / 27.1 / 26.3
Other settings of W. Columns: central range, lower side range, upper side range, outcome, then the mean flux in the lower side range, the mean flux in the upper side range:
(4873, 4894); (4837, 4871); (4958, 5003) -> -0.04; 25.8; 27.3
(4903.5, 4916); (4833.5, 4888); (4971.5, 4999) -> -0.03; 26.3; 27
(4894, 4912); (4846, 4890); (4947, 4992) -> -0.05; 25.8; 27.4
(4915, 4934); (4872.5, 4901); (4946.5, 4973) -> 0.01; 27.2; 27.8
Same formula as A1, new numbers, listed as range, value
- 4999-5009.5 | 26.4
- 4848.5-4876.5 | 24.9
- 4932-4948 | 27.4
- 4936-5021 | 27.1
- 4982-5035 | 26.7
